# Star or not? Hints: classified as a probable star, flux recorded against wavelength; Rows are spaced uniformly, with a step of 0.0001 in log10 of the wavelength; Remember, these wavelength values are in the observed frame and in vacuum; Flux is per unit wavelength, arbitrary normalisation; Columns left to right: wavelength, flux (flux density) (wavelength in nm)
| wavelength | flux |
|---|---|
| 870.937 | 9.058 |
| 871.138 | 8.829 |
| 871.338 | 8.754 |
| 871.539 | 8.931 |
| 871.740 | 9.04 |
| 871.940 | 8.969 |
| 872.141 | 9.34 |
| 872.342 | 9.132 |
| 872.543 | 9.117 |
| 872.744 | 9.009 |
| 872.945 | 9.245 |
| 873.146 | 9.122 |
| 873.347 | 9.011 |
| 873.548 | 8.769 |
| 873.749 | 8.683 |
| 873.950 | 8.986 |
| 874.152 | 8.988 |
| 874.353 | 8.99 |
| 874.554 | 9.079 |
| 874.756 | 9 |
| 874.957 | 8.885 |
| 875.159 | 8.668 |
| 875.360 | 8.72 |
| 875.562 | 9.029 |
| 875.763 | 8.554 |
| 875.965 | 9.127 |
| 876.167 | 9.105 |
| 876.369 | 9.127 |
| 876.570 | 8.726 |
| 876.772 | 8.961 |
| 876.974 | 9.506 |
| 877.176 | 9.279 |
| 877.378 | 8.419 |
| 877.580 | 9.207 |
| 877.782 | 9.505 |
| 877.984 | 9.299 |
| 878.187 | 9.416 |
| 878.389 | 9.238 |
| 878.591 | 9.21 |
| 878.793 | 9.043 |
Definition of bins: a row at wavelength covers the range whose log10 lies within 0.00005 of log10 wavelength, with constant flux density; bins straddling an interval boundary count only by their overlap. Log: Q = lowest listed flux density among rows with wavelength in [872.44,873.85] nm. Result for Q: 8.683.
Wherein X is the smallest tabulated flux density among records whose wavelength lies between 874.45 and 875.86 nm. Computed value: 8.554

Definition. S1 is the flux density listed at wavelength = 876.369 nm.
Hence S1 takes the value 9.127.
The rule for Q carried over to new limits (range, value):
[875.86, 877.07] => 8.726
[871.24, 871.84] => 8.754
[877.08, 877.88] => 8.419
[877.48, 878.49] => 9.207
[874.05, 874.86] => 8.988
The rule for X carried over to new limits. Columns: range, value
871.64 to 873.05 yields 8.969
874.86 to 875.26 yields 8.668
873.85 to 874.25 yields 8.986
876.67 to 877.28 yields 8.961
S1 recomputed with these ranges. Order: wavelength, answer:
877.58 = 9.207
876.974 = 9.506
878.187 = 9.416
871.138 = 8.829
